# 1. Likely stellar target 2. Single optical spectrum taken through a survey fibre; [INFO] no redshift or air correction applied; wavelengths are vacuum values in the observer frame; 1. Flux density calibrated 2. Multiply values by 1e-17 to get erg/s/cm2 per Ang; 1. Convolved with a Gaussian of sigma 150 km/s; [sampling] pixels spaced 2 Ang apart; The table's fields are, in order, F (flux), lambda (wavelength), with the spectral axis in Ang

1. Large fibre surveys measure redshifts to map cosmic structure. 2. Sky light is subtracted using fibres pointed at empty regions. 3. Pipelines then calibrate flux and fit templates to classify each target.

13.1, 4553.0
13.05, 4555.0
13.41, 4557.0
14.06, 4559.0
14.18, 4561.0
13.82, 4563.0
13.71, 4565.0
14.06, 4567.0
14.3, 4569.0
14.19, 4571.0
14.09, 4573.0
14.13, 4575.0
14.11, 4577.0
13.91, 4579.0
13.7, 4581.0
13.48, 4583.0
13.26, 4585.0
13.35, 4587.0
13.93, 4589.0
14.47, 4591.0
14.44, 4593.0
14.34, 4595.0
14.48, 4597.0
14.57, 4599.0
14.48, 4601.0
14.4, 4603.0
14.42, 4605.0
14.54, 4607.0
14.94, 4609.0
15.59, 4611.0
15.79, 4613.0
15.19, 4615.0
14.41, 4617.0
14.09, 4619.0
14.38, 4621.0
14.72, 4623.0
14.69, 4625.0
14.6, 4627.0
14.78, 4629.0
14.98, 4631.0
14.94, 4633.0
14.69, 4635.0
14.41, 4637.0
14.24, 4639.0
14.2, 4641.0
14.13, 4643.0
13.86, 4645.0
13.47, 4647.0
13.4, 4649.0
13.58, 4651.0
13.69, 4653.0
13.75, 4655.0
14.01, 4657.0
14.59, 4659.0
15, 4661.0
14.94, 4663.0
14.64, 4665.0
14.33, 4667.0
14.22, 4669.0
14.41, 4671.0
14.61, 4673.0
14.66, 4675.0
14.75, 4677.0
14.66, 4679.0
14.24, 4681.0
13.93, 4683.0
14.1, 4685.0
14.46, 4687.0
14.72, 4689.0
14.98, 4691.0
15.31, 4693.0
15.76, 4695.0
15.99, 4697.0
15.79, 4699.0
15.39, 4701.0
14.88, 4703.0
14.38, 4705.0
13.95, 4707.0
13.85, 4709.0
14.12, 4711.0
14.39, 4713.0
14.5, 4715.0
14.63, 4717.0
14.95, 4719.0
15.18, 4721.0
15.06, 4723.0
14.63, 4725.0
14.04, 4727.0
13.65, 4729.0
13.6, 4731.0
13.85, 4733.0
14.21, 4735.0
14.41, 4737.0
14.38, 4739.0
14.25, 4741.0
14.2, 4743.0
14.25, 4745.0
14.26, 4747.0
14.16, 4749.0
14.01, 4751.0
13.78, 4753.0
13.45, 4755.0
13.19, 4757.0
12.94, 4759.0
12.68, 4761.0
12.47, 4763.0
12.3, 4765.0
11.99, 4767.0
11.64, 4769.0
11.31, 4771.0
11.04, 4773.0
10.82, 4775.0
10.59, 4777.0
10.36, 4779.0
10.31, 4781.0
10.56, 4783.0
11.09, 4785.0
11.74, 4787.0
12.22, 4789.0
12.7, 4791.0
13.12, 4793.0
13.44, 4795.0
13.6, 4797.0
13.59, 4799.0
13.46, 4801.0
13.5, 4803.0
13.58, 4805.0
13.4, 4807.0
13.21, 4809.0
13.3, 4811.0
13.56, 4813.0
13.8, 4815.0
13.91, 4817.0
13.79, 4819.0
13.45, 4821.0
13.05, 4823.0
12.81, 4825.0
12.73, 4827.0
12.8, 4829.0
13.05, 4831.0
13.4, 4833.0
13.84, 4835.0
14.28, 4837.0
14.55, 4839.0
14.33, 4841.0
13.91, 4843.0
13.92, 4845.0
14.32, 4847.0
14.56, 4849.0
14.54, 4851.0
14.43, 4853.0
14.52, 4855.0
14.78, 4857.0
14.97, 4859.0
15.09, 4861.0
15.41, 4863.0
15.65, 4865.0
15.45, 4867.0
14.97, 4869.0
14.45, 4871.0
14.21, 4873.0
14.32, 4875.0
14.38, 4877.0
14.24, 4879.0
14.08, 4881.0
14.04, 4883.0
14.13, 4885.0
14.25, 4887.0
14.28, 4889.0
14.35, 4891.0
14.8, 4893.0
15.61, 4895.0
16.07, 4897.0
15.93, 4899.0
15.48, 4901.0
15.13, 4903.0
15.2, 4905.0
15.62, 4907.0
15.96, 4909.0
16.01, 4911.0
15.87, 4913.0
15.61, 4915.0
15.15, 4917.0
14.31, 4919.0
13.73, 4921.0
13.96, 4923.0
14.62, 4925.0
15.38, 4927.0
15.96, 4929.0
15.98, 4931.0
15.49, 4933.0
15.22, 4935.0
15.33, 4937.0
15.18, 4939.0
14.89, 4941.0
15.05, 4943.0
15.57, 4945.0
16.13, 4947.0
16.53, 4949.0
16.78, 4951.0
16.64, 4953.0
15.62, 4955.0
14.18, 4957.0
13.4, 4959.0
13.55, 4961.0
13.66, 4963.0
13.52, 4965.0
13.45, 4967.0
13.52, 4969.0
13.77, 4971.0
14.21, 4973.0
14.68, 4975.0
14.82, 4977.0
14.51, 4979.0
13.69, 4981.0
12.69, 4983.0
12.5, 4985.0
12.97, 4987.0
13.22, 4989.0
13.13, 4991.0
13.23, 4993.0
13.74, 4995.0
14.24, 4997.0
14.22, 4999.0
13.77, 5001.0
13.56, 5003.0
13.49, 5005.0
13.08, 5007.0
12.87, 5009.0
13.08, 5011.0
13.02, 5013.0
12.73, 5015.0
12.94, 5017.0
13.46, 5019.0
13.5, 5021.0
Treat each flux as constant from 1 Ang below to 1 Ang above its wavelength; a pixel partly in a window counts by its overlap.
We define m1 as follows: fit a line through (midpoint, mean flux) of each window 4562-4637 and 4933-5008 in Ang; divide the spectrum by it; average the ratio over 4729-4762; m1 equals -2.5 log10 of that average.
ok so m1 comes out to 0.04 mag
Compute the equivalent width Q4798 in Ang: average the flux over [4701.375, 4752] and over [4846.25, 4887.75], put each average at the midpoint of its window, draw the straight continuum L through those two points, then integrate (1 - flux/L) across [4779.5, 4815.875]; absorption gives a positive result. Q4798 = 4.3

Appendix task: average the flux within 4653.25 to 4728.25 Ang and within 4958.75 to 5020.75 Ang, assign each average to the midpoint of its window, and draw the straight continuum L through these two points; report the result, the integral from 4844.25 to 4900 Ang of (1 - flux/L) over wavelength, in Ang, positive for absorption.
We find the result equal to -3.04 Ang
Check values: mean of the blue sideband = 14.6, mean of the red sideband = 13.5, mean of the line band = 14.7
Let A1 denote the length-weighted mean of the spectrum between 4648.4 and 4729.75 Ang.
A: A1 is 14.5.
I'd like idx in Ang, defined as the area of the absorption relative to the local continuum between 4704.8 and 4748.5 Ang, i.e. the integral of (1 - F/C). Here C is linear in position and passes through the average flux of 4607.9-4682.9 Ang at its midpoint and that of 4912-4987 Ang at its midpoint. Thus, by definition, 0.7 Ang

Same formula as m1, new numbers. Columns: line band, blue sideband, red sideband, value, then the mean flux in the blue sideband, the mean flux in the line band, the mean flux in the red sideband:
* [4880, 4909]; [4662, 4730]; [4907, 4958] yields 0.023 mag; 14.7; 15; 15.4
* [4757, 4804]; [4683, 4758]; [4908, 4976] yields 0.204 mag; 14.4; 12.1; 15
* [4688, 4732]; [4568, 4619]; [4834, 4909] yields -0.016 mag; 14.3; 14.7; 14.7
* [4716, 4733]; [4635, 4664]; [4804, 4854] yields -0.038 mag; 14.1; 14.4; 13.7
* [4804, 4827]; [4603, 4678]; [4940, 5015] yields 0.067 mag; 14.5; 13.4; 14.1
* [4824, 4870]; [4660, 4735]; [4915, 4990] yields 0.025 mag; 14.6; 14.3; 14.6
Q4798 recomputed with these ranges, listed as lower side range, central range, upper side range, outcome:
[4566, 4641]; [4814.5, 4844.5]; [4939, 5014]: 1.34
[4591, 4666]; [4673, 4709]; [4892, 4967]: -0.41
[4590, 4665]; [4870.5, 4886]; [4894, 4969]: 0.84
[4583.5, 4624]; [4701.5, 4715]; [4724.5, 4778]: -0.76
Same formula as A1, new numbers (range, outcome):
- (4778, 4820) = 12.8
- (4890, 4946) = 15.3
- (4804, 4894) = 14.1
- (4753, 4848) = 12.8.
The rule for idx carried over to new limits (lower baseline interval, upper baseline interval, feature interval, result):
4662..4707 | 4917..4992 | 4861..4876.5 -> -0.3 Ang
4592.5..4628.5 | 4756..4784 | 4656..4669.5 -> -0.9 Ang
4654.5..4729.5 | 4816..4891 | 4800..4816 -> 0.9 Ang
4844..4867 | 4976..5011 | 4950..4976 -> -1.1 Ang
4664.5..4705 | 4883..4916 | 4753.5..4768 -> 2.1 Ang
